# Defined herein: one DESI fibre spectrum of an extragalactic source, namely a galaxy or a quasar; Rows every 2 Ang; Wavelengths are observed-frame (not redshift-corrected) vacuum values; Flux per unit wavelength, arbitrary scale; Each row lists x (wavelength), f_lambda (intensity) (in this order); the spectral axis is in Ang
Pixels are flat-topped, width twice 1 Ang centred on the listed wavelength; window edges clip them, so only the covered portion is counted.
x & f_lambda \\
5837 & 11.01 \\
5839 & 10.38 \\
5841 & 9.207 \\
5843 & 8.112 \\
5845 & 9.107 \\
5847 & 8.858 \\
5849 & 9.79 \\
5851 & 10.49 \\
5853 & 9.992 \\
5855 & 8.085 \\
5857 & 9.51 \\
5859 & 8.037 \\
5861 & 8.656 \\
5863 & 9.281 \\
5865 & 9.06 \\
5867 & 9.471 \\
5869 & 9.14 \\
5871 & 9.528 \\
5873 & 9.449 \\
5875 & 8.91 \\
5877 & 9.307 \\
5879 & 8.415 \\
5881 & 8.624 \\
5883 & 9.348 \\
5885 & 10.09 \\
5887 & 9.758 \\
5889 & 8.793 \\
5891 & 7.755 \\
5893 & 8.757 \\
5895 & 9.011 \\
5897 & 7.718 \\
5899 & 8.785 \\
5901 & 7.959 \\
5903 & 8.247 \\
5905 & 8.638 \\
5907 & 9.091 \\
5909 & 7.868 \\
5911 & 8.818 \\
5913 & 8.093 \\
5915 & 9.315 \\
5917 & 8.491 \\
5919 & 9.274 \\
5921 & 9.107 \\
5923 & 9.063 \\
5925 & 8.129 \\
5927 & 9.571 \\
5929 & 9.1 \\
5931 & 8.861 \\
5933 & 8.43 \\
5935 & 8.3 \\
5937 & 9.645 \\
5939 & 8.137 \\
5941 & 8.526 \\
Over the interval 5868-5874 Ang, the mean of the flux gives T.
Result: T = 9.37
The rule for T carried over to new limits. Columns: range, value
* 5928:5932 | 8.98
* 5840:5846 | 8.81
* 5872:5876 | 9.18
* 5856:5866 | 8.91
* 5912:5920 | 8.79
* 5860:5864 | 8.97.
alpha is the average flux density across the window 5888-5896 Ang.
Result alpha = 8.58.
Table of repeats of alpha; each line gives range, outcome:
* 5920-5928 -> 8.97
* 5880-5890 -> 9.32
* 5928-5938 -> 8.87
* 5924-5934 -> 8.82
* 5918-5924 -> 9.15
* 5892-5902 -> 8.45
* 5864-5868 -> 9.27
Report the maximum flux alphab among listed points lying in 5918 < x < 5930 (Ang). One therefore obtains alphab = 9.571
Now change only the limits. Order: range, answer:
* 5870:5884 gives 9.528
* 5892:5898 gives 9.011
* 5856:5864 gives 9.51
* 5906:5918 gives 9.315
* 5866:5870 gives 9.471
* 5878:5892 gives 10.09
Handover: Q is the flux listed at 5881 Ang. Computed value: 8.624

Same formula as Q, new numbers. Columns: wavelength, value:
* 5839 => 10.38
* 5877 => 9.307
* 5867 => 9.471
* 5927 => 9.571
